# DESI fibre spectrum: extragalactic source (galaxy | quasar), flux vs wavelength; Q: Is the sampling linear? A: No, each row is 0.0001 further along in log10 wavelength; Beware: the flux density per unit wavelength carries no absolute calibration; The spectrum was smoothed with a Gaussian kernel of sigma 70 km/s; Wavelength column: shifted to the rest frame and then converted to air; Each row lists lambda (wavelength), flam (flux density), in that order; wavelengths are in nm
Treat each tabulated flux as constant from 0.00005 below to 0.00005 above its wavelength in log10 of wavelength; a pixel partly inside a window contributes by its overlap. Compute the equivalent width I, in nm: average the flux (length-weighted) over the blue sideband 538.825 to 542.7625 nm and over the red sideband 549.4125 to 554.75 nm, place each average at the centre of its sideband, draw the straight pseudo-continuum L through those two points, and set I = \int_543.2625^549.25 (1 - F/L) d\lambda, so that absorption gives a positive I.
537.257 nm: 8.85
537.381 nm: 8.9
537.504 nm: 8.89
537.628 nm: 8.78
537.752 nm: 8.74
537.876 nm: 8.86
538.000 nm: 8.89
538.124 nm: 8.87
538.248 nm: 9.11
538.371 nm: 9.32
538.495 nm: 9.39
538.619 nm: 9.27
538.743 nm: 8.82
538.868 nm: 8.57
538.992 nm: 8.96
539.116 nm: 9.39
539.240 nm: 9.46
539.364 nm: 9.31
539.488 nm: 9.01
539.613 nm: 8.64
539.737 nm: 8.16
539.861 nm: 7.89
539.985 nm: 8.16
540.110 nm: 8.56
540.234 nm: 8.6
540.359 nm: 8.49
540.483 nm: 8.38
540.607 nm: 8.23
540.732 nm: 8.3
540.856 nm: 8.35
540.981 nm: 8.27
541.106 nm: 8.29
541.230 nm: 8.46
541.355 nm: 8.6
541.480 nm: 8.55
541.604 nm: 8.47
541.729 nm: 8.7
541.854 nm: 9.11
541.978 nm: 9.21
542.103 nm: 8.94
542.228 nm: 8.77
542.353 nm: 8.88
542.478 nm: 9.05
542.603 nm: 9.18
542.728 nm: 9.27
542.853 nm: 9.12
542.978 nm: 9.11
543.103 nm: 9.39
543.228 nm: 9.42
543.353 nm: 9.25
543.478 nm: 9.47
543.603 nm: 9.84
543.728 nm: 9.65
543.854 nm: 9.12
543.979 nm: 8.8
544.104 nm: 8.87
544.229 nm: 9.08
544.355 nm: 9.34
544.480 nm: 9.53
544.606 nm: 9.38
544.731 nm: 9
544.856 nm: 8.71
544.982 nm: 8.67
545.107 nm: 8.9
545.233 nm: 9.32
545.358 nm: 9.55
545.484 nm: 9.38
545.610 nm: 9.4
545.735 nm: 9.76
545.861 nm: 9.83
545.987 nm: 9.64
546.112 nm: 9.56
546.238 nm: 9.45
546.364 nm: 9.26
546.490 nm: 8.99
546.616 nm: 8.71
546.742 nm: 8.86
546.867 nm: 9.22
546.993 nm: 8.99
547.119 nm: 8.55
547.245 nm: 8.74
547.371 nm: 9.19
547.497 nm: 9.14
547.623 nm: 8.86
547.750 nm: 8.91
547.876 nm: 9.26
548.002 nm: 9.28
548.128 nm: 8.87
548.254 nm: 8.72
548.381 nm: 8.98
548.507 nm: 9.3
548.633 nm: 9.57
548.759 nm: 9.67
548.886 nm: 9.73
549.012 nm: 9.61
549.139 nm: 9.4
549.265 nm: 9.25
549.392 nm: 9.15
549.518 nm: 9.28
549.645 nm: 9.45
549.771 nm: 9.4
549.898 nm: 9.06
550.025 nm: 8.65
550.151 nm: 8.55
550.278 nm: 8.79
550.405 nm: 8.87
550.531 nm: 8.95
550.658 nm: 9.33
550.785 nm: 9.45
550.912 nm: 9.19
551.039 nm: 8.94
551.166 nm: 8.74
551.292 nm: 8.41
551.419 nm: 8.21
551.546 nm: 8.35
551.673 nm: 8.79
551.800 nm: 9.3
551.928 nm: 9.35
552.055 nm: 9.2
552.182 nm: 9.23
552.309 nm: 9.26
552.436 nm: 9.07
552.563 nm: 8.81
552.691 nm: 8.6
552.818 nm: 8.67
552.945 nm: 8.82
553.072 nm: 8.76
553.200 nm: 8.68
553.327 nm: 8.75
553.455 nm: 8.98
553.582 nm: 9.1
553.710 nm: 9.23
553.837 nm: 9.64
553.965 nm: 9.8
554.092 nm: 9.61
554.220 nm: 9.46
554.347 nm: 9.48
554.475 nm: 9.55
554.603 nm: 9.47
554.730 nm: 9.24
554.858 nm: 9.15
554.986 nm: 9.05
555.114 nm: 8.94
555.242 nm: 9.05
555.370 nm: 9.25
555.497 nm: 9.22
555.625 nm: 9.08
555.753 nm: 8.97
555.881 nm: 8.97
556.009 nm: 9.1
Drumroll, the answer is -0.24 nm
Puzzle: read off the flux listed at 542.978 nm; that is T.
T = 9.11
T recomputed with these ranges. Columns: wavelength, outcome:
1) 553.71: 9.23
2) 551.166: 8.74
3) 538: 8.89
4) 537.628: 8.78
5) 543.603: 9.84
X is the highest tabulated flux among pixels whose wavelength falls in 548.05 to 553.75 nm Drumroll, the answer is 9.73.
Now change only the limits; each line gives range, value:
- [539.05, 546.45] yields 9.84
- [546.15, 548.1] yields 9.45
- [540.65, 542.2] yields 9.21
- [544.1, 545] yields 9.53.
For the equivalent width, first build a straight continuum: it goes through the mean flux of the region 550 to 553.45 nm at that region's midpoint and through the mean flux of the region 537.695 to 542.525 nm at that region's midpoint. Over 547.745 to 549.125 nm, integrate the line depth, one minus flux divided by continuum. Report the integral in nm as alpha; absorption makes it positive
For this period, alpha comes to -0.07 nm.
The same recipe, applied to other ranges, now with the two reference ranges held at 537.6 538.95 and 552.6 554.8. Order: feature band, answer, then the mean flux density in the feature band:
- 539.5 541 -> 0.11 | 8.36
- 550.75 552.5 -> 0.03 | 8.96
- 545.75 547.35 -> -0.02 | 9.17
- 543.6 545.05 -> -0.02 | 9.14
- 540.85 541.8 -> 0.06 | 8.47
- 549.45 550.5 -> 0.01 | 9.01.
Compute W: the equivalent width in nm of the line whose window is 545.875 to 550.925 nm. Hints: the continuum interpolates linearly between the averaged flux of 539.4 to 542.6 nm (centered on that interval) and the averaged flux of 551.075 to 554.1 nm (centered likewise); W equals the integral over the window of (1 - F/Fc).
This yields -0.19 nm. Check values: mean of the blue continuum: 8.58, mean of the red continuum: 8.96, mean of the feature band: 9.15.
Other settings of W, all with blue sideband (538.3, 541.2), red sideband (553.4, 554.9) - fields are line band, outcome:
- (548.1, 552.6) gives 0.063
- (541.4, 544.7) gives -0.104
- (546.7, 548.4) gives 0.020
